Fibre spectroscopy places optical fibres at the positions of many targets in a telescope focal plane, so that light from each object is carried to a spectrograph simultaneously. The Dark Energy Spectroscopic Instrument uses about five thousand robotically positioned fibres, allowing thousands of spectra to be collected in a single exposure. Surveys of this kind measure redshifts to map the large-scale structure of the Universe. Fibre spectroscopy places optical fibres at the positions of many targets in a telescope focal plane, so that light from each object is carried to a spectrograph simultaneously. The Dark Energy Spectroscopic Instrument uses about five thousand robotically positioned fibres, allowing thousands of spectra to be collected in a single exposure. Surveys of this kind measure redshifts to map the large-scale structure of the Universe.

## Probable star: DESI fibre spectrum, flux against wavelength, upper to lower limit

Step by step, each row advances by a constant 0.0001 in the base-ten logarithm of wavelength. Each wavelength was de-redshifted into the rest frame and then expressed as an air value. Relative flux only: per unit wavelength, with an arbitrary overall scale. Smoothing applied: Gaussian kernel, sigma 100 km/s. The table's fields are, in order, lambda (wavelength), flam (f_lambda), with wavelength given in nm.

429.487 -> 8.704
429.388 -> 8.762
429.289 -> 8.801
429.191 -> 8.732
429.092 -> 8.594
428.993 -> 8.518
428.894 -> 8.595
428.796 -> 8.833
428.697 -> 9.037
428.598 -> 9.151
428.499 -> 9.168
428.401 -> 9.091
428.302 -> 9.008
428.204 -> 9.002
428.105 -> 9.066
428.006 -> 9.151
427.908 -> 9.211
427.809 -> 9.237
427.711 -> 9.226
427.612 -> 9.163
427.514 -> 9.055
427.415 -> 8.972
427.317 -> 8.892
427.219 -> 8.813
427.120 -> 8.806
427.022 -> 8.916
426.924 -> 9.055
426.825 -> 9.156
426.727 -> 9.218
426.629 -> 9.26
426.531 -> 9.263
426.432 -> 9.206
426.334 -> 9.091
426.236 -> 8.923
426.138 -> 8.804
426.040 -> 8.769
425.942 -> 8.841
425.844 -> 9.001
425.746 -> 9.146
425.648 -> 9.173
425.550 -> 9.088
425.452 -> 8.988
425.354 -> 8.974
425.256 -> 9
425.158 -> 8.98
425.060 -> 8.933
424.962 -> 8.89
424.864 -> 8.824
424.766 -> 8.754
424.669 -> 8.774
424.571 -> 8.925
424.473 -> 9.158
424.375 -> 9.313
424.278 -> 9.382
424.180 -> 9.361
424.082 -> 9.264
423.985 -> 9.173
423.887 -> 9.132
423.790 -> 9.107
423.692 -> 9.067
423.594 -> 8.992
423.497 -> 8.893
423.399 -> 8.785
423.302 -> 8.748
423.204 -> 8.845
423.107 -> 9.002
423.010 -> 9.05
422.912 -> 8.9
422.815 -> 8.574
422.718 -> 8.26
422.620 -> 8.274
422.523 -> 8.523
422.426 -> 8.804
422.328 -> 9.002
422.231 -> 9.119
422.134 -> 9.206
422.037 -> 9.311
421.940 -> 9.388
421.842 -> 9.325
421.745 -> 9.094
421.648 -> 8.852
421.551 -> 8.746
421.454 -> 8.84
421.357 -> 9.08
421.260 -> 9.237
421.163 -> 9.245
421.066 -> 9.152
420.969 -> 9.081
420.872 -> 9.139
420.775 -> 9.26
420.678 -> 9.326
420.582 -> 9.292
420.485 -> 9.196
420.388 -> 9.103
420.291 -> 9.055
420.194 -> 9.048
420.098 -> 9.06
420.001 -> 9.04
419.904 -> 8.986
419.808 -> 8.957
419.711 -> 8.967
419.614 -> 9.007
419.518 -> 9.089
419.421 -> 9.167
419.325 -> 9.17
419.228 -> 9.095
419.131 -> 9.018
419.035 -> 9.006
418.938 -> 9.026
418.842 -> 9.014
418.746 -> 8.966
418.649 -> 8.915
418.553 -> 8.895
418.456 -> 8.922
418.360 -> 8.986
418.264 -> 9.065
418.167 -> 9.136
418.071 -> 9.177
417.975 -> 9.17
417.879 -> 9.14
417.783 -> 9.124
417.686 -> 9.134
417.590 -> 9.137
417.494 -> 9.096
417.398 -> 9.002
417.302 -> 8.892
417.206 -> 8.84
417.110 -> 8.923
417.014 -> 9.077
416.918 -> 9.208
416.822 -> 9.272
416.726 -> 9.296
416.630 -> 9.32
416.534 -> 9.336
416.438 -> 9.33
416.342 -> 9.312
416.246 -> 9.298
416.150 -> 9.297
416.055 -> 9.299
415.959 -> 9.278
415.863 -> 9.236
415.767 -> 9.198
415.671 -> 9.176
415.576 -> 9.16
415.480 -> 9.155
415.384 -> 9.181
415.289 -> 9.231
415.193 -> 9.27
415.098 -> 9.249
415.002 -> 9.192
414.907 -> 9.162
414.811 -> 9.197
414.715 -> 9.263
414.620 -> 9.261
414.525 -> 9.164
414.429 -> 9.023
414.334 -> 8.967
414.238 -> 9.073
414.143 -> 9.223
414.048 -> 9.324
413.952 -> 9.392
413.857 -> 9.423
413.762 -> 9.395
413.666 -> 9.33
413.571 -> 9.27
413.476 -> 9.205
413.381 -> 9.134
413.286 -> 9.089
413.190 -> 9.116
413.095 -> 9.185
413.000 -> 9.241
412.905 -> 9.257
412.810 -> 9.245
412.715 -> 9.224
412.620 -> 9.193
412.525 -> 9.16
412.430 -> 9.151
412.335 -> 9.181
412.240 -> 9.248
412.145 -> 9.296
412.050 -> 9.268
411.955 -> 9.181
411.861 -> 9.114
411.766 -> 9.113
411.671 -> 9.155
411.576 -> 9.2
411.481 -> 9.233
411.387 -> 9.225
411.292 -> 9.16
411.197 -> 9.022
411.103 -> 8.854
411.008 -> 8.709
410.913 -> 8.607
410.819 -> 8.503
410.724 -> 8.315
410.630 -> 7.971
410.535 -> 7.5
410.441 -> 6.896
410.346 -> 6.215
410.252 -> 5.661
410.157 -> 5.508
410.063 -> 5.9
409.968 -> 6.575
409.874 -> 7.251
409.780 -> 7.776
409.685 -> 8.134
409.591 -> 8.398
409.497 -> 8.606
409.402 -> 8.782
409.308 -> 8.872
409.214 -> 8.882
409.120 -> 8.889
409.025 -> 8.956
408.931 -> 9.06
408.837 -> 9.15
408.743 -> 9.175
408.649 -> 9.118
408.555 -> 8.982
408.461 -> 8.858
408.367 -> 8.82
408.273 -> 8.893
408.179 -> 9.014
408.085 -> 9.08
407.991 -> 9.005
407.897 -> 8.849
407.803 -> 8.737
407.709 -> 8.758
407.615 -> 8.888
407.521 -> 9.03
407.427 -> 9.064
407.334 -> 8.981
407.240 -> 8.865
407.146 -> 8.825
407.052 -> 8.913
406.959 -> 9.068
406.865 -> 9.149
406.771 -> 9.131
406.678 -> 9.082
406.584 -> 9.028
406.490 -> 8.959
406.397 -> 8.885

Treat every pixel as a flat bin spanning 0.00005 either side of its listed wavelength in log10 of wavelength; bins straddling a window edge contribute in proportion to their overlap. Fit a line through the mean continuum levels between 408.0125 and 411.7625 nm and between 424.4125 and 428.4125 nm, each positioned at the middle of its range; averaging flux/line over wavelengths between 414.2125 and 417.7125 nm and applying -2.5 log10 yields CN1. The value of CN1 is -0.07 mag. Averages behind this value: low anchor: 8.34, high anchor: 9.02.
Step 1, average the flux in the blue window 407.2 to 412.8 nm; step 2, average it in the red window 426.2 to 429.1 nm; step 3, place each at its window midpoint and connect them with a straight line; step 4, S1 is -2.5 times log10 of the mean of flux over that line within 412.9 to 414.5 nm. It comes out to -0.06 mag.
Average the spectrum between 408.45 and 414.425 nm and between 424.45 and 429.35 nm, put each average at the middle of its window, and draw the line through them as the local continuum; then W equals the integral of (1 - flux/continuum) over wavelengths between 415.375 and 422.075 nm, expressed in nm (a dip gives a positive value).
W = -0.221 nm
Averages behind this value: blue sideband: 8.69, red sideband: 8.98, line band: 9.12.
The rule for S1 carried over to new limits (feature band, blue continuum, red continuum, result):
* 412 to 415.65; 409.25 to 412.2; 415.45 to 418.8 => -0.068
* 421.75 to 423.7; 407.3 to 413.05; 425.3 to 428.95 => 0.003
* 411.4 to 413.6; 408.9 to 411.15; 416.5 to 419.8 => -0.121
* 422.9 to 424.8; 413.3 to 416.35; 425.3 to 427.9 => 0.006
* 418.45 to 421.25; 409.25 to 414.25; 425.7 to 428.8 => -0.028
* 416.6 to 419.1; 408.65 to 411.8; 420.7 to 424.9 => -0.045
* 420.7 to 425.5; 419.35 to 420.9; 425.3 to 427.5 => 0.009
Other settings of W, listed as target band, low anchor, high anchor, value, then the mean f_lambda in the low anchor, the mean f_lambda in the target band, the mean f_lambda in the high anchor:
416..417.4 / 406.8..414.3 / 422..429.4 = -0.056 nm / 8.74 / 9.19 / 8.98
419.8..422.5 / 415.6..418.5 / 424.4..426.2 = -0.014 nm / 9.16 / 9.1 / 8.95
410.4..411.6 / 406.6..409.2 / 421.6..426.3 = 0.057 nm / 8.97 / 8.55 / 8.97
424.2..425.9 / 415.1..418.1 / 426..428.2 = 0.011 nm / 9.18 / 9.02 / 9.06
